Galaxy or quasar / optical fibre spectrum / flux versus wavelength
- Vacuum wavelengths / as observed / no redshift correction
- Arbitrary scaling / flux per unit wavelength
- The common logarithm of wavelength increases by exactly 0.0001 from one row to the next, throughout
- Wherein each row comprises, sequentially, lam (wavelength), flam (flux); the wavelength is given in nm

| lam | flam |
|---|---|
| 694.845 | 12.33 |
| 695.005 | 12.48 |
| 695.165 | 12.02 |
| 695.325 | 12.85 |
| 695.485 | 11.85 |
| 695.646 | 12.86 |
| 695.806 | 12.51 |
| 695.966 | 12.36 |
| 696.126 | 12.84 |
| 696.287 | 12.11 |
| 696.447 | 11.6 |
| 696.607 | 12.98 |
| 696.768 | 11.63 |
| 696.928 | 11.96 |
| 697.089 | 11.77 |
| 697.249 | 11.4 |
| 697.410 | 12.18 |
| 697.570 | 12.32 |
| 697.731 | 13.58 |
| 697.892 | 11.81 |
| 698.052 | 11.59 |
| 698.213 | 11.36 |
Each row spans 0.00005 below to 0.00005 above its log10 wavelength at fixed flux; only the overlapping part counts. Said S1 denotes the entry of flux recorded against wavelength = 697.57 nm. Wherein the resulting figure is 12.32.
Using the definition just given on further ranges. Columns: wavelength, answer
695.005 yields 12.48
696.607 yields 12.98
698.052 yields 11.59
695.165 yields 12.02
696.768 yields 11.63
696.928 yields 11.96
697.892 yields 11.81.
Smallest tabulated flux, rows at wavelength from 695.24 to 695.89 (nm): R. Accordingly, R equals 11.85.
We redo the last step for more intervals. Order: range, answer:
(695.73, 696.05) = 12.36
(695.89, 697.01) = 11.6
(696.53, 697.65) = 11.4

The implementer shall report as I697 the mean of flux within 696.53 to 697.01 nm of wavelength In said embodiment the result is 12.2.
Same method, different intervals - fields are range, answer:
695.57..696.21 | 12.6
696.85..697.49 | 11.8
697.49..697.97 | 12.6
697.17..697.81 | 12.4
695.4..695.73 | 12.3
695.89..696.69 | 12.4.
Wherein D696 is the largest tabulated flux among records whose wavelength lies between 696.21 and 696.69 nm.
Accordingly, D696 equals 12.98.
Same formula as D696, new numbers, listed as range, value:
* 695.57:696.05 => 12.86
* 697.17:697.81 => 13.58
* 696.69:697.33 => 11.96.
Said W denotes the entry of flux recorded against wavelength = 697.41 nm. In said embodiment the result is 12.18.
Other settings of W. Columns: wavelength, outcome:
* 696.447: 11.6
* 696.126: 12.84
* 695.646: 12.86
